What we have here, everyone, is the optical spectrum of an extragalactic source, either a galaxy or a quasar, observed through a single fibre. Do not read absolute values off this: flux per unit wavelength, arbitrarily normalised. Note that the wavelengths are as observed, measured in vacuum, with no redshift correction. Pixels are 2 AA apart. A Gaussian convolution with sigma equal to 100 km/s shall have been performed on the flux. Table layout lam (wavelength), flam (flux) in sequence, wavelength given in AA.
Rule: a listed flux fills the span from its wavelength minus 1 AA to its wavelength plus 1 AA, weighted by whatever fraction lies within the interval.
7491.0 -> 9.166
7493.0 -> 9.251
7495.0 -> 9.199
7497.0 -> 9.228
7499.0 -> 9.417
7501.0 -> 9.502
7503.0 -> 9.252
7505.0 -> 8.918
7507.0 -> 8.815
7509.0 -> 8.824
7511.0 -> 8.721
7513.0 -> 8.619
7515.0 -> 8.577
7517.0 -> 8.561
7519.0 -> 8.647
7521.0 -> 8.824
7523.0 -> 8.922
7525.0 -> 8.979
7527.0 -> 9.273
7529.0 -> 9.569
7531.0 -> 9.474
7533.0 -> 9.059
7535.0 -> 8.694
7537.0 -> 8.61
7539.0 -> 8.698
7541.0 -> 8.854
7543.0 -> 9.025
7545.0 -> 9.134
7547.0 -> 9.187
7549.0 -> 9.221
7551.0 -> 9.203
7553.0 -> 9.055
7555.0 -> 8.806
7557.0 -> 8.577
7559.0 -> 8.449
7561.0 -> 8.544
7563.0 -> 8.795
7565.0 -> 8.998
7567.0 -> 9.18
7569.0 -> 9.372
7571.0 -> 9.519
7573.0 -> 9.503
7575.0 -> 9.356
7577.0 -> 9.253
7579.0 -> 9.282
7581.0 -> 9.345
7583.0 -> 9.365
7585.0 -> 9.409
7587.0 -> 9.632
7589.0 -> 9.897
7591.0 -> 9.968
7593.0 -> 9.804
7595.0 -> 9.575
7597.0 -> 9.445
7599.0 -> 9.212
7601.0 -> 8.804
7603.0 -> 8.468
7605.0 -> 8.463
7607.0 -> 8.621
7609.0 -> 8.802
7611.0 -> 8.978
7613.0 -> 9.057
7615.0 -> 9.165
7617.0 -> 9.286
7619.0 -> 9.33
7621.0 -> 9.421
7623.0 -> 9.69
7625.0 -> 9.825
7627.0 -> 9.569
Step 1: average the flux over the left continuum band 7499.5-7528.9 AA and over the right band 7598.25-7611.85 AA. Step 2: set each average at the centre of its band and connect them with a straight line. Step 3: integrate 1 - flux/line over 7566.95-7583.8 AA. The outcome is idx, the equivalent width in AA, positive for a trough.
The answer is -1.06 AA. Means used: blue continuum 8.92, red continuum 8.75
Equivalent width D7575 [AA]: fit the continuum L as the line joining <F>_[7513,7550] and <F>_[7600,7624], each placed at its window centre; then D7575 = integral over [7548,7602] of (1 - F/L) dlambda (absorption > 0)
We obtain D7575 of -1.6 AA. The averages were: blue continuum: 8.95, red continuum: 9.01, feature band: 9.24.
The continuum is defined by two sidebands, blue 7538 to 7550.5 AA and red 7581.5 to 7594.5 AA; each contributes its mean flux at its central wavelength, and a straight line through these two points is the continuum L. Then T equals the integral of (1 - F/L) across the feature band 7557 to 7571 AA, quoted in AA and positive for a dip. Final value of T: 0.6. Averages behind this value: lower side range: 9.03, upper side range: 9.66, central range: 8.91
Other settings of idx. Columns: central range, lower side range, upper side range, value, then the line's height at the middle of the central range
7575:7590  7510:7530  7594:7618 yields -0.82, 8.96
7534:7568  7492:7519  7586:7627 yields 0.86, 9.11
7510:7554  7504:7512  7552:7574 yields -0.30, 8.89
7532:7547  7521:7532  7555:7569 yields 0.28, 9.06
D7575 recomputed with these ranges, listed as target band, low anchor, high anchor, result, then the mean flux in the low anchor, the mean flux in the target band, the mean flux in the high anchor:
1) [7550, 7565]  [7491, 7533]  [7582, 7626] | 0.60 AA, 9.03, 8.79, 9.28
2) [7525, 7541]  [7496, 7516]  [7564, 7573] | 0.14 AA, 8.99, 9.04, 9.29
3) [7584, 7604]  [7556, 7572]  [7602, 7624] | -0.96 AA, 8.93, 9.42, 9.03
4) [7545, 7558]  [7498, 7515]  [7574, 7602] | 0.32 AA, 8.98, 9.02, 9.45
